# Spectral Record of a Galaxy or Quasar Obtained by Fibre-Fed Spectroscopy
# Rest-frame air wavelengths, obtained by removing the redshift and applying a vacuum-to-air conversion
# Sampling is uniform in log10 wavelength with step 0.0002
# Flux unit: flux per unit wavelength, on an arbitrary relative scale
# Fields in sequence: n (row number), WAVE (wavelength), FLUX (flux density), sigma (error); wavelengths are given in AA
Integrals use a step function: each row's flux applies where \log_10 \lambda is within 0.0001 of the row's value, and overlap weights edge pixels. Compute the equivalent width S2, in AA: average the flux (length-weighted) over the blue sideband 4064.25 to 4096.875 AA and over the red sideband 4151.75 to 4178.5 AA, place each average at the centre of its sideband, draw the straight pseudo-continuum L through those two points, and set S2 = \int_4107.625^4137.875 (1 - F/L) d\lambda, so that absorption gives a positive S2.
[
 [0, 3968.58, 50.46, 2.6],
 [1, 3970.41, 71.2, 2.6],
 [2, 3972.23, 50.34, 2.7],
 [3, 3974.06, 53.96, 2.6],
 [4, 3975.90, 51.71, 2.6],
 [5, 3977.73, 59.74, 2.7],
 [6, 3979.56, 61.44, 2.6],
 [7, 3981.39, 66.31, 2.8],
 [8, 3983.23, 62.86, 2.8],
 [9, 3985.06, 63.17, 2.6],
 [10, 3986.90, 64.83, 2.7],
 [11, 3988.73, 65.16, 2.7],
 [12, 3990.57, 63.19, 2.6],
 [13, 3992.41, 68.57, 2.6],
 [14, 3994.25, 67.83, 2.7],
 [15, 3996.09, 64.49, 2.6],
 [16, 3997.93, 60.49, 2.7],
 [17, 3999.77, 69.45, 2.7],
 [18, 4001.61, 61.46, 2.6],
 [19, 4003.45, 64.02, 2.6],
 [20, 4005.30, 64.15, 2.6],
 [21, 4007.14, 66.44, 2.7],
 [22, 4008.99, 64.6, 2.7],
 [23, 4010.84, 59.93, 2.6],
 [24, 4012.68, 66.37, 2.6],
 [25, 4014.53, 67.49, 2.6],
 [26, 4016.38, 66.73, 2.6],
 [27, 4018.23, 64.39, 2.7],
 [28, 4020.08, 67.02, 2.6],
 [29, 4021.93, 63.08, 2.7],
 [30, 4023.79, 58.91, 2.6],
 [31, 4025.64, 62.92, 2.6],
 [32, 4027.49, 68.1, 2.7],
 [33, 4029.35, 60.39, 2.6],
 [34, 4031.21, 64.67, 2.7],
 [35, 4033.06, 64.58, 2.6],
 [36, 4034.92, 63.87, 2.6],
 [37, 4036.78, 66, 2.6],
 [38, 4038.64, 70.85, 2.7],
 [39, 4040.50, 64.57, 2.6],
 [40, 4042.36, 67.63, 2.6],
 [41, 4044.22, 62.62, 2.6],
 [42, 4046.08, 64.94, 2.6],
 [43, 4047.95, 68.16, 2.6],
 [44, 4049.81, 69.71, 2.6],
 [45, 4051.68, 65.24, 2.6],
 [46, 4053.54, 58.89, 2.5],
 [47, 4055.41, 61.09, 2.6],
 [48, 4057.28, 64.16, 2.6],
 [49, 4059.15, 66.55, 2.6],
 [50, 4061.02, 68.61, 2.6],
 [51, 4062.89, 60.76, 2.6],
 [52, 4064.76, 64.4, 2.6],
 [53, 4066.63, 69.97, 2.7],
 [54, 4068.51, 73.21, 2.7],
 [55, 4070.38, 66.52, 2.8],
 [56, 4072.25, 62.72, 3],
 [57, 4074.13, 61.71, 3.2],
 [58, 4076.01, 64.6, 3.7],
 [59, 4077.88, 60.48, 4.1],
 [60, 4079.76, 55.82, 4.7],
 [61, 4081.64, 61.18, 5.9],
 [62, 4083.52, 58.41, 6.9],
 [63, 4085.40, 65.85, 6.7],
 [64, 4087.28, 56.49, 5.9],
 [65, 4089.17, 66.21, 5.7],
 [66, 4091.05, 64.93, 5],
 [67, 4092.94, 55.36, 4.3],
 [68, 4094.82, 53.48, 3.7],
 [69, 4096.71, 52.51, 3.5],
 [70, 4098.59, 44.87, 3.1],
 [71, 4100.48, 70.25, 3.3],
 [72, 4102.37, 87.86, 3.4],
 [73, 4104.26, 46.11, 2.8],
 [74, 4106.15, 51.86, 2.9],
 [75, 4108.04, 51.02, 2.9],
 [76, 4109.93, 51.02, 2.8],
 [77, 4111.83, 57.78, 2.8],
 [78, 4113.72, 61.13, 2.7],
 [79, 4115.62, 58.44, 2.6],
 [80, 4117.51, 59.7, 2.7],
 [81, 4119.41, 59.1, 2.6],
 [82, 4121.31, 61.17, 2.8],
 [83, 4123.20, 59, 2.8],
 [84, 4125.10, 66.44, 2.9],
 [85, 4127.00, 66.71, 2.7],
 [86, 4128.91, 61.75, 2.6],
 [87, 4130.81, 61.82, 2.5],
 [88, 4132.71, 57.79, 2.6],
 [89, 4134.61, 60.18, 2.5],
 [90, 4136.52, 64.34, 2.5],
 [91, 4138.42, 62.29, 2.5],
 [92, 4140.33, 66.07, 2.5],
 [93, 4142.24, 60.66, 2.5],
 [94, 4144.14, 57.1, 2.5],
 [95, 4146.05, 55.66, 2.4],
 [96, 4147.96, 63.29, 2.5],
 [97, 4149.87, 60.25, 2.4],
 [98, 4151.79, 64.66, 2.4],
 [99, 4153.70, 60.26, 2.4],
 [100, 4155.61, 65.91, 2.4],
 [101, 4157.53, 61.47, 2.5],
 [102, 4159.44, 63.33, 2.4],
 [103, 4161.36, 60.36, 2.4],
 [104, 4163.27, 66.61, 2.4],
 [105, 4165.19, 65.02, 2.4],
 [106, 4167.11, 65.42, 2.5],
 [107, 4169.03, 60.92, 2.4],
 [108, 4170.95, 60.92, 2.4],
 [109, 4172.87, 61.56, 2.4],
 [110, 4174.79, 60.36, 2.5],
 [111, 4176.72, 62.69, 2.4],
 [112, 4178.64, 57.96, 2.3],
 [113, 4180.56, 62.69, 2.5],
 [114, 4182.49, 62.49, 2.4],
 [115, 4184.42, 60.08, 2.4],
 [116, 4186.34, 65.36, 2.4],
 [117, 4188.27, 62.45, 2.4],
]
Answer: 1.1 AA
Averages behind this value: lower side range 62.1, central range 60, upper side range 62.6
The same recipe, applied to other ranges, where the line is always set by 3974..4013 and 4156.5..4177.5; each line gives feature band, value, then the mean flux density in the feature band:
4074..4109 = 2.0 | 59.4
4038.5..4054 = -0.7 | 65.8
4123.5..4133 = 0.0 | 63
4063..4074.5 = -0.6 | 66.3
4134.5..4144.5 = 0.1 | 62.2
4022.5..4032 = 0.0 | 62.9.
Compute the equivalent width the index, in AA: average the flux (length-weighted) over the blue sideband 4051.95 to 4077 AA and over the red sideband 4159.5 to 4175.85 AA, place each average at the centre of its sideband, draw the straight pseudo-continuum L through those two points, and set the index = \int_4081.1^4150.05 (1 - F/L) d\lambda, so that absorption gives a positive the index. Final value 4.1 AA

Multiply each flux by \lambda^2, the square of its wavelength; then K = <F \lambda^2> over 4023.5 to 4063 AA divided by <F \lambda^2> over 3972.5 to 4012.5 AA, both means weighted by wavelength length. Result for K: 1.1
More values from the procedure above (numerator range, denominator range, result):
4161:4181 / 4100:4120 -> 1.08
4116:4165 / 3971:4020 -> 1.05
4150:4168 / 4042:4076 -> 1.02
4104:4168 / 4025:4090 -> 0.98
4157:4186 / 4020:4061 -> 1.02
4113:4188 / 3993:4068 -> 1.01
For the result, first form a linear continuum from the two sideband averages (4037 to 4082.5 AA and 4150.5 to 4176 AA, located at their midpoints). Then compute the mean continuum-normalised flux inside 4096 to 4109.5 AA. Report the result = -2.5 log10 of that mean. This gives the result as 0.11 mag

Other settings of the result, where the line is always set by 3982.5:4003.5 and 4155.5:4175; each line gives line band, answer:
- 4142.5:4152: 0.06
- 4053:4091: 0.01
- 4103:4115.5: 0.17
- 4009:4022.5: -0.01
